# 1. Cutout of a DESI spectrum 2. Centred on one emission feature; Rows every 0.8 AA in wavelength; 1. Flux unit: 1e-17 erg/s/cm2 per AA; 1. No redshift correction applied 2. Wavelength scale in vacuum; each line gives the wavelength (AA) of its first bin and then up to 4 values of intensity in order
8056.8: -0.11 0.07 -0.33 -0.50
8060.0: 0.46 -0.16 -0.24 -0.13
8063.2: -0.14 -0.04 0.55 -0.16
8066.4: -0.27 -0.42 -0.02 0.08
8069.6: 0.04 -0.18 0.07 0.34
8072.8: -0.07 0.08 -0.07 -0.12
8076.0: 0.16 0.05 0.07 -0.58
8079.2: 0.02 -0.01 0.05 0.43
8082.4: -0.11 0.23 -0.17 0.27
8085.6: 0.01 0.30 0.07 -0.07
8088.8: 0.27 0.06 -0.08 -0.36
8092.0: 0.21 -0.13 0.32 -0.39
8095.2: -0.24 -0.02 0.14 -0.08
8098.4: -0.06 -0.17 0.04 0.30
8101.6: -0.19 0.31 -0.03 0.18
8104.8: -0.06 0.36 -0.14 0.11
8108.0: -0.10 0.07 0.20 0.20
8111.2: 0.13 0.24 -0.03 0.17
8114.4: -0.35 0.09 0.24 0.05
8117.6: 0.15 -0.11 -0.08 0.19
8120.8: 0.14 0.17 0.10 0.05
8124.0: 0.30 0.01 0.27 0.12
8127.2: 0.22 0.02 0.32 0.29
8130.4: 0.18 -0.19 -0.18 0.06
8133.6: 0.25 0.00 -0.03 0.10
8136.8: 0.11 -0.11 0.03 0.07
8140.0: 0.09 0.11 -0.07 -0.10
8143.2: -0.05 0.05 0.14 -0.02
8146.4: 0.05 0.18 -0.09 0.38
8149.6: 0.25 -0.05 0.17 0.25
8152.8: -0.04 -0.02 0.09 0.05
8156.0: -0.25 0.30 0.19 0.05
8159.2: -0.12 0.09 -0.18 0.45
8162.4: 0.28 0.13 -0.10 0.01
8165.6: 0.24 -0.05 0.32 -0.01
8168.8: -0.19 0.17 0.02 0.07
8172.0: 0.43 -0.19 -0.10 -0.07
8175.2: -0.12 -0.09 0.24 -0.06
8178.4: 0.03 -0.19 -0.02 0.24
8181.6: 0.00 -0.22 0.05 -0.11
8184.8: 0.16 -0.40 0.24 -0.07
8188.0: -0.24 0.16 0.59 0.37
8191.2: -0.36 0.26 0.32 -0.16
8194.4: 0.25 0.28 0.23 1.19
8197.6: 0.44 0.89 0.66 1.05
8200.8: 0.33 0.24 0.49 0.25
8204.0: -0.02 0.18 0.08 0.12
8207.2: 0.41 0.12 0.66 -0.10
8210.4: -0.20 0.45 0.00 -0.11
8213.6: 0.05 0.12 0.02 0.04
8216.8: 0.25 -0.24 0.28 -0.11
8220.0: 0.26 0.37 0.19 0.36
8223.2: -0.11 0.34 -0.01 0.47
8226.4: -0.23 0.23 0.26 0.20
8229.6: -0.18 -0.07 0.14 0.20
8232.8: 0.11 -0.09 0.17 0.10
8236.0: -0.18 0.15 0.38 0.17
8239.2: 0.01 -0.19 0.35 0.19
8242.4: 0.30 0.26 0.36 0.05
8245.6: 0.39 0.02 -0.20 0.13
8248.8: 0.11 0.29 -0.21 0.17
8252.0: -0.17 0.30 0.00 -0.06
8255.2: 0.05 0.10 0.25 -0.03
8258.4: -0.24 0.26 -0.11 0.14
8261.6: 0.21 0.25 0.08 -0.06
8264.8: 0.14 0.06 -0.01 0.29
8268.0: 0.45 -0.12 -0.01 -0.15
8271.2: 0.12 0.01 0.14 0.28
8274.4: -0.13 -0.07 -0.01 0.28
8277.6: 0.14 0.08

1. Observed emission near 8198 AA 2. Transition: Hgamma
